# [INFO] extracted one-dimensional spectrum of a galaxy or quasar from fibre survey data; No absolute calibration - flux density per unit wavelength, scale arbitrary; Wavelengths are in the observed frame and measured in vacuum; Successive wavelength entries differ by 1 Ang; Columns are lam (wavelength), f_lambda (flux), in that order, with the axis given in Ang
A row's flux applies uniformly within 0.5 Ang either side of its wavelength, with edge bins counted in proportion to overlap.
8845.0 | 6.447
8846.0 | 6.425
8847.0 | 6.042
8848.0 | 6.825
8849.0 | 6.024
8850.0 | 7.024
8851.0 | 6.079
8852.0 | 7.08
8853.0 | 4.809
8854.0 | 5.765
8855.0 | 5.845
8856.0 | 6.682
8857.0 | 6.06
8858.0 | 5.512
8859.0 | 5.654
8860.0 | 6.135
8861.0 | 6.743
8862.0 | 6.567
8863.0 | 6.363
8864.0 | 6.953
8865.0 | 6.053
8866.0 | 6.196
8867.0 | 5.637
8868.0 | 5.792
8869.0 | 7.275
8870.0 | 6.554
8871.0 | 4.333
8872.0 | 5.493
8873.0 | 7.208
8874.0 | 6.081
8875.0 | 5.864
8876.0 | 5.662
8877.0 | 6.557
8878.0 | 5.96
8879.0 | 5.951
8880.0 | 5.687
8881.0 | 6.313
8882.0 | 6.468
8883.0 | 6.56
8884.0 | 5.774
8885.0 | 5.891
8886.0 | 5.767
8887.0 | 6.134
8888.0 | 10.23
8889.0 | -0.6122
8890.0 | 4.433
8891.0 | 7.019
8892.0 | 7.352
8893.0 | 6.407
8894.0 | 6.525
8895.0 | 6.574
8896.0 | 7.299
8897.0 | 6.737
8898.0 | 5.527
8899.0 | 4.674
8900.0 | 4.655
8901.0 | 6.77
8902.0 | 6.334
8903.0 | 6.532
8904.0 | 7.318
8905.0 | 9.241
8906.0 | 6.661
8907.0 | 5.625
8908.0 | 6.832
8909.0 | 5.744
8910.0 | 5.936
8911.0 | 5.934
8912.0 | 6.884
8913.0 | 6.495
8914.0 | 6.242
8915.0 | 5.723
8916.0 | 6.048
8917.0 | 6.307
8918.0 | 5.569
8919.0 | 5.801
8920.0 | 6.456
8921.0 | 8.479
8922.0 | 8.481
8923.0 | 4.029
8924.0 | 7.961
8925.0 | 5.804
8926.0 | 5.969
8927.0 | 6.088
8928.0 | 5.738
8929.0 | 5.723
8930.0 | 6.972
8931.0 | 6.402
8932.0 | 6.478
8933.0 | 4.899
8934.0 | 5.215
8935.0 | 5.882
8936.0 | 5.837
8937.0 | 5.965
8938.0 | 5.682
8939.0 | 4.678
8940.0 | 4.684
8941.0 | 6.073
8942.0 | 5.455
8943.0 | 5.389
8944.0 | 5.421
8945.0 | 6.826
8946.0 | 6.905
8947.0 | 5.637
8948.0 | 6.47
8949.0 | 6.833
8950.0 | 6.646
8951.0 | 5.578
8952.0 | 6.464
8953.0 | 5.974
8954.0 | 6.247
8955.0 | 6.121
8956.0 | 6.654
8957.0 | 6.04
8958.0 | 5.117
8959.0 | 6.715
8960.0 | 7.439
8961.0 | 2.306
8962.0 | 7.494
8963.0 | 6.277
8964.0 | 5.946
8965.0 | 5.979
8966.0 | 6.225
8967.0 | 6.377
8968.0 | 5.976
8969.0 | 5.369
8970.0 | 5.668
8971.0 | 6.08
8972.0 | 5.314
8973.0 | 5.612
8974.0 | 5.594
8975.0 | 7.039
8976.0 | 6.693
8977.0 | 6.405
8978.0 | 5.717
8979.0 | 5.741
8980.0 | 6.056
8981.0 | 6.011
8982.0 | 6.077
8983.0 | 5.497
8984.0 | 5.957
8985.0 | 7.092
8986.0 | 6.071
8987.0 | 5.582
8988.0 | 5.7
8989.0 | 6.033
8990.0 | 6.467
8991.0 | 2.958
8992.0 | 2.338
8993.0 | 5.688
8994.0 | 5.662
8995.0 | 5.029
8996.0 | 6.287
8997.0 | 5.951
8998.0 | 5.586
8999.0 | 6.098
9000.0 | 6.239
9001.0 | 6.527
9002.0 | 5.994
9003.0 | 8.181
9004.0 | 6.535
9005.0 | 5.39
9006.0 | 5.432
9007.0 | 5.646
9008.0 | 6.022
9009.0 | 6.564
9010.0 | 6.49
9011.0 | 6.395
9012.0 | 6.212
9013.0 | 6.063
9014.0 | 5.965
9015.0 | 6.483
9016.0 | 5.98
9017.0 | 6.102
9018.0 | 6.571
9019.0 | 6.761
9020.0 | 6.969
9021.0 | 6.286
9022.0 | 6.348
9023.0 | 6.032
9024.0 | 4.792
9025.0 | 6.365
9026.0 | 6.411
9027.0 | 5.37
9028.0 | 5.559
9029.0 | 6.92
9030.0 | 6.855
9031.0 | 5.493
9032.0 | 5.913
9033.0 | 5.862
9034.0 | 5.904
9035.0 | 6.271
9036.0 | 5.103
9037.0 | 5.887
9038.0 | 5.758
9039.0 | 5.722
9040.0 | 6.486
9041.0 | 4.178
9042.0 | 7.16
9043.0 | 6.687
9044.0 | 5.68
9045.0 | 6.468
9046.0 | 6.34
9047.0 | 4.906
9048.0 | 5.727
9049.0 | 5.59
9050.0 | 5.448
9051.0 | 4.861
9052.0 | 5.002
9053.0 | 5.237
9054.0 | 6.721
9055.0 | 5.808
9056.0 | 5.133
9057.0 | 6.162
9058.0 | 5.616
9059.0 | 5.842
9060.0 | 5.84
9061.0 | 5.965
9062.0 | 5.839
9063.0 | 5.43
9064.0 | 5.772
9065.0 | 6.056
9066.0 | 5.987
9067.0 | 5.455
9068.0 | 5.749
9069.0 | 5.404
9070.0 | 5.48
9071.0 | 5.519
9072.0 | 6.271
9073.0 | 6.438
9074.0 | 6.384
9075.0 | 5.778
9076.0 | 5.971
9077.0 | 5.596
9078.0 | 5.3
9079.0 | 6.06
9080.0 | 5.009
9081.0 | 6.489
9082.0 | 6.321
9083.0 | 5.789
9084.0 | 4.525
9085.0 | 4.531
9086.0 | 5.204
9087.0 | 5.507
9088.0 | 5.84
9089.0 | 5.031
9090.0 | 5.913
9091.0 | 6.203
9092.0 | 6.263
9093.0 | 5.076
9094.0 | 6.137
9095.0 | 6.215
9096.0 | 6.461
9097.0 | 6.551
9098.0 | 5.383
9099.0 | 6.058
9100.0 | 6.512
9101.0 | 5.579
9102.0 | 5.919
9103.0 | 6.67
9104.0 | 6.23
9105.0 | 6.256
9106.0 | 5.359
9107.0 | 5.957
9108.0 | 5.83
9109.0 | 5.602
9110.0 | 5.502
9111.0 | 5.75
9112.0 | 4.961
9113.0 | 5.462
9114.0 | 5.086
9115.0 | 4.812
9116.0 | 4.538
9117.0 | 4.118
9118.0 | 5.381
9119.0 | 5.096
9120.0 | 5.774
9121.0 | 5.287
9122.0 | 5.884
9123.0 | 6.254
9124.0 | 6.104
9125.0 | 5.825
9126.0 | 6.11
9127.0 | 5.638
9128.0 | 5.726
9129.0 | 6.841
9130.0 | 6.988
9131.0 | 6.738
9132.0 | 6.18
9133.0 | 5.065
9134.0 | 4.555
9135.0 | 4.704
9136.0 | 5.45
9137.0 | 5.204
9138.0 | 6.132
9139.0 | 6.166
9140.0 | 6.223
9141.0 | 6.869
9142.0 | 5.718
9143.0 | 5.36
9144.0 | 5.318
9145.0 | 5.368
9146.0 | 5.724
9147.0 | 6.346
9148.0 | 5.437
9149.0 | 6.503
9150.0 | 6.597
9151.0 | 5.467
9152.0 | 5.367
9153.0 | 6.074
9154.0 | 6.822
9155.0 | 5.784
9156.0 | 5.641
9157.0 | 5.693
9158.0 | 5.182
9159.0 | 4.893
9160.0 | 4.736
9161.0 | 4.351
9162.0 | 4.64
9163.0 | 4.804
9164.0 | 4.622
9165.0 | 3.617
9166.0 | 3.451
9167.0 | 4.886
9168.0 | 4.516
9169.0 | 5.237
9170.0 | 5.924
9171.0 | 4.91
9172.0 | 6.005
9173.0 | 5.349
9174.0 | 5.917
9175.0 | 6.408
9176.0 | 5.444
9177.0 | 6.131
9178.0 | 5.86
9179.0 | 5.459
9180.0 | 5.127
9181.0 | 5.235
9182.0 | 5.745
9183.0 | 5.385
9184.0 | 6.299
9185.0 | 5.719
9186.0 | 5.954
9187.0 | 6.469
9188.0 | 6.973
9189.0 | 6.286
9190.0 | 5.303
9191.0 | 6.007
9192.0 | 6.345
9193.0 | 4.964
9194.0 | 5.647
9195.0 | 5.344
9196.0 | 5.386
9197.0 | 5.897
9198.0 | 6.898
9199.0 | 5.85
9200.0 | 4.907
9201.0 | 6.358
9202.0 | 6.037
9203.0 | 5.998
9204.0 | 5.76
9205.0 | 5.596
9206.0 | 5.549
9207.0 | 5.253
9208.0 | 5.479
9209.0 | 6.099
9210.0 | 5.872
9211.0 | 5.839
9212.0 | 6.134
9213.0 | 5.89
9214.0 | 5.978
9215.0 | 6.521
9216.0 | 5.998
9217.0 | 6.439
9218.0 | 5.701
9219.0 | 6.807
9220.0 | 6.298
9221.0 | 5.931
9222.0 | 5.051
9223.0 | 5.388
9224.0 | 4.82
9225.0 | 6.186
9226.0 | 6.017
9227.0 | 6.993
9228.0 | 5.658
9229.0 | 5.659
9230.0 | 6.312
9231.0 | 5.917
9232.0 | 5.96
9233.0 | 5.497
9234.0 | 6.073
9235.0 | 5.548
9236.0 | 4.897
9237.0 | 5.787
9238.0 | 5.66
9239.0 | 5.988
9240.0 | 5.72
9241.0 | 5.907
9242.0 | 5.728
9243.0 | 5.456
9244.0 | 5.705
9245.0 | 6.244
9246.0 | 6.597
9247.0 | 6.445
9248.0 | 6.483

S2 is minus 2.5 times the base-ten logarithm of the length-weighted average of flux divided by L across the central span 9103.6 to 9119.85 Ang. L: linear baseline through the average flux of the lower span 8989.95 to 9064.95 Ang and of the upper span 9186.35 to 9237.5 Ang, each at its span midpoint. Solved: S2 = 0.10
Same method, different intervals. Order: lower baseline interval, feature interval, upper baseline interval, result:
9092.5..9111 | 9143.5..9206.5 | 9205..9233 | 0.06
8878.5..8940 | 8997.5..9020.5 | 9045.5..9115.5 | -0.07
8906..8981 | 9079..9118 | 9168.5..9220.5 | 0.05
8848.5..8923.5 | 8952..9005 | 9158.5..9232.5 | 0.02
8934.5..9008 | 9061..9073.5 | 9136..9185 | -0.02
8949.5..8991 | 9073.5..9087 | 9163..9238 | 0.05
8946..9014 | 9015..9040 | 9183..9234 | -0.02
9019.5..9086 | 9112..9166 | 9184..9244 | 0.06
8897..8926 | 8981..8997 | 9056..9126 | 0.10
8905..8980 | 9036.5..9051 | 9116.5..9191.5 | 0.01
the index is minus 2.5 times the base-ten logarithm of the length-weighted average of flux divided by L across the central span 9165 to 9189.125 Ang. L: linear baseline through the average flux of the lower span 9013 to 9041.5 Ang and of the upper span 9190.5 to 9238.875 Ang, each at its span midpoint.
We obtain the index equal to 0.06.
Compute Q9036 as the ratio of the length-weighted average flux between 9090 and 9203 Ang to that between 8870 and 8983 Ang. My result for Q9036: 0.9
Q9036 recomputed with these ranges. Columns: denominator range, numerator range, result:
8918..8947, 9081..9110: 0.97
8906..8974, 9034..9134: 0.95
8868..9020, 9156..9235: 0.93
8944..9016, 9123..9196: 0.94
